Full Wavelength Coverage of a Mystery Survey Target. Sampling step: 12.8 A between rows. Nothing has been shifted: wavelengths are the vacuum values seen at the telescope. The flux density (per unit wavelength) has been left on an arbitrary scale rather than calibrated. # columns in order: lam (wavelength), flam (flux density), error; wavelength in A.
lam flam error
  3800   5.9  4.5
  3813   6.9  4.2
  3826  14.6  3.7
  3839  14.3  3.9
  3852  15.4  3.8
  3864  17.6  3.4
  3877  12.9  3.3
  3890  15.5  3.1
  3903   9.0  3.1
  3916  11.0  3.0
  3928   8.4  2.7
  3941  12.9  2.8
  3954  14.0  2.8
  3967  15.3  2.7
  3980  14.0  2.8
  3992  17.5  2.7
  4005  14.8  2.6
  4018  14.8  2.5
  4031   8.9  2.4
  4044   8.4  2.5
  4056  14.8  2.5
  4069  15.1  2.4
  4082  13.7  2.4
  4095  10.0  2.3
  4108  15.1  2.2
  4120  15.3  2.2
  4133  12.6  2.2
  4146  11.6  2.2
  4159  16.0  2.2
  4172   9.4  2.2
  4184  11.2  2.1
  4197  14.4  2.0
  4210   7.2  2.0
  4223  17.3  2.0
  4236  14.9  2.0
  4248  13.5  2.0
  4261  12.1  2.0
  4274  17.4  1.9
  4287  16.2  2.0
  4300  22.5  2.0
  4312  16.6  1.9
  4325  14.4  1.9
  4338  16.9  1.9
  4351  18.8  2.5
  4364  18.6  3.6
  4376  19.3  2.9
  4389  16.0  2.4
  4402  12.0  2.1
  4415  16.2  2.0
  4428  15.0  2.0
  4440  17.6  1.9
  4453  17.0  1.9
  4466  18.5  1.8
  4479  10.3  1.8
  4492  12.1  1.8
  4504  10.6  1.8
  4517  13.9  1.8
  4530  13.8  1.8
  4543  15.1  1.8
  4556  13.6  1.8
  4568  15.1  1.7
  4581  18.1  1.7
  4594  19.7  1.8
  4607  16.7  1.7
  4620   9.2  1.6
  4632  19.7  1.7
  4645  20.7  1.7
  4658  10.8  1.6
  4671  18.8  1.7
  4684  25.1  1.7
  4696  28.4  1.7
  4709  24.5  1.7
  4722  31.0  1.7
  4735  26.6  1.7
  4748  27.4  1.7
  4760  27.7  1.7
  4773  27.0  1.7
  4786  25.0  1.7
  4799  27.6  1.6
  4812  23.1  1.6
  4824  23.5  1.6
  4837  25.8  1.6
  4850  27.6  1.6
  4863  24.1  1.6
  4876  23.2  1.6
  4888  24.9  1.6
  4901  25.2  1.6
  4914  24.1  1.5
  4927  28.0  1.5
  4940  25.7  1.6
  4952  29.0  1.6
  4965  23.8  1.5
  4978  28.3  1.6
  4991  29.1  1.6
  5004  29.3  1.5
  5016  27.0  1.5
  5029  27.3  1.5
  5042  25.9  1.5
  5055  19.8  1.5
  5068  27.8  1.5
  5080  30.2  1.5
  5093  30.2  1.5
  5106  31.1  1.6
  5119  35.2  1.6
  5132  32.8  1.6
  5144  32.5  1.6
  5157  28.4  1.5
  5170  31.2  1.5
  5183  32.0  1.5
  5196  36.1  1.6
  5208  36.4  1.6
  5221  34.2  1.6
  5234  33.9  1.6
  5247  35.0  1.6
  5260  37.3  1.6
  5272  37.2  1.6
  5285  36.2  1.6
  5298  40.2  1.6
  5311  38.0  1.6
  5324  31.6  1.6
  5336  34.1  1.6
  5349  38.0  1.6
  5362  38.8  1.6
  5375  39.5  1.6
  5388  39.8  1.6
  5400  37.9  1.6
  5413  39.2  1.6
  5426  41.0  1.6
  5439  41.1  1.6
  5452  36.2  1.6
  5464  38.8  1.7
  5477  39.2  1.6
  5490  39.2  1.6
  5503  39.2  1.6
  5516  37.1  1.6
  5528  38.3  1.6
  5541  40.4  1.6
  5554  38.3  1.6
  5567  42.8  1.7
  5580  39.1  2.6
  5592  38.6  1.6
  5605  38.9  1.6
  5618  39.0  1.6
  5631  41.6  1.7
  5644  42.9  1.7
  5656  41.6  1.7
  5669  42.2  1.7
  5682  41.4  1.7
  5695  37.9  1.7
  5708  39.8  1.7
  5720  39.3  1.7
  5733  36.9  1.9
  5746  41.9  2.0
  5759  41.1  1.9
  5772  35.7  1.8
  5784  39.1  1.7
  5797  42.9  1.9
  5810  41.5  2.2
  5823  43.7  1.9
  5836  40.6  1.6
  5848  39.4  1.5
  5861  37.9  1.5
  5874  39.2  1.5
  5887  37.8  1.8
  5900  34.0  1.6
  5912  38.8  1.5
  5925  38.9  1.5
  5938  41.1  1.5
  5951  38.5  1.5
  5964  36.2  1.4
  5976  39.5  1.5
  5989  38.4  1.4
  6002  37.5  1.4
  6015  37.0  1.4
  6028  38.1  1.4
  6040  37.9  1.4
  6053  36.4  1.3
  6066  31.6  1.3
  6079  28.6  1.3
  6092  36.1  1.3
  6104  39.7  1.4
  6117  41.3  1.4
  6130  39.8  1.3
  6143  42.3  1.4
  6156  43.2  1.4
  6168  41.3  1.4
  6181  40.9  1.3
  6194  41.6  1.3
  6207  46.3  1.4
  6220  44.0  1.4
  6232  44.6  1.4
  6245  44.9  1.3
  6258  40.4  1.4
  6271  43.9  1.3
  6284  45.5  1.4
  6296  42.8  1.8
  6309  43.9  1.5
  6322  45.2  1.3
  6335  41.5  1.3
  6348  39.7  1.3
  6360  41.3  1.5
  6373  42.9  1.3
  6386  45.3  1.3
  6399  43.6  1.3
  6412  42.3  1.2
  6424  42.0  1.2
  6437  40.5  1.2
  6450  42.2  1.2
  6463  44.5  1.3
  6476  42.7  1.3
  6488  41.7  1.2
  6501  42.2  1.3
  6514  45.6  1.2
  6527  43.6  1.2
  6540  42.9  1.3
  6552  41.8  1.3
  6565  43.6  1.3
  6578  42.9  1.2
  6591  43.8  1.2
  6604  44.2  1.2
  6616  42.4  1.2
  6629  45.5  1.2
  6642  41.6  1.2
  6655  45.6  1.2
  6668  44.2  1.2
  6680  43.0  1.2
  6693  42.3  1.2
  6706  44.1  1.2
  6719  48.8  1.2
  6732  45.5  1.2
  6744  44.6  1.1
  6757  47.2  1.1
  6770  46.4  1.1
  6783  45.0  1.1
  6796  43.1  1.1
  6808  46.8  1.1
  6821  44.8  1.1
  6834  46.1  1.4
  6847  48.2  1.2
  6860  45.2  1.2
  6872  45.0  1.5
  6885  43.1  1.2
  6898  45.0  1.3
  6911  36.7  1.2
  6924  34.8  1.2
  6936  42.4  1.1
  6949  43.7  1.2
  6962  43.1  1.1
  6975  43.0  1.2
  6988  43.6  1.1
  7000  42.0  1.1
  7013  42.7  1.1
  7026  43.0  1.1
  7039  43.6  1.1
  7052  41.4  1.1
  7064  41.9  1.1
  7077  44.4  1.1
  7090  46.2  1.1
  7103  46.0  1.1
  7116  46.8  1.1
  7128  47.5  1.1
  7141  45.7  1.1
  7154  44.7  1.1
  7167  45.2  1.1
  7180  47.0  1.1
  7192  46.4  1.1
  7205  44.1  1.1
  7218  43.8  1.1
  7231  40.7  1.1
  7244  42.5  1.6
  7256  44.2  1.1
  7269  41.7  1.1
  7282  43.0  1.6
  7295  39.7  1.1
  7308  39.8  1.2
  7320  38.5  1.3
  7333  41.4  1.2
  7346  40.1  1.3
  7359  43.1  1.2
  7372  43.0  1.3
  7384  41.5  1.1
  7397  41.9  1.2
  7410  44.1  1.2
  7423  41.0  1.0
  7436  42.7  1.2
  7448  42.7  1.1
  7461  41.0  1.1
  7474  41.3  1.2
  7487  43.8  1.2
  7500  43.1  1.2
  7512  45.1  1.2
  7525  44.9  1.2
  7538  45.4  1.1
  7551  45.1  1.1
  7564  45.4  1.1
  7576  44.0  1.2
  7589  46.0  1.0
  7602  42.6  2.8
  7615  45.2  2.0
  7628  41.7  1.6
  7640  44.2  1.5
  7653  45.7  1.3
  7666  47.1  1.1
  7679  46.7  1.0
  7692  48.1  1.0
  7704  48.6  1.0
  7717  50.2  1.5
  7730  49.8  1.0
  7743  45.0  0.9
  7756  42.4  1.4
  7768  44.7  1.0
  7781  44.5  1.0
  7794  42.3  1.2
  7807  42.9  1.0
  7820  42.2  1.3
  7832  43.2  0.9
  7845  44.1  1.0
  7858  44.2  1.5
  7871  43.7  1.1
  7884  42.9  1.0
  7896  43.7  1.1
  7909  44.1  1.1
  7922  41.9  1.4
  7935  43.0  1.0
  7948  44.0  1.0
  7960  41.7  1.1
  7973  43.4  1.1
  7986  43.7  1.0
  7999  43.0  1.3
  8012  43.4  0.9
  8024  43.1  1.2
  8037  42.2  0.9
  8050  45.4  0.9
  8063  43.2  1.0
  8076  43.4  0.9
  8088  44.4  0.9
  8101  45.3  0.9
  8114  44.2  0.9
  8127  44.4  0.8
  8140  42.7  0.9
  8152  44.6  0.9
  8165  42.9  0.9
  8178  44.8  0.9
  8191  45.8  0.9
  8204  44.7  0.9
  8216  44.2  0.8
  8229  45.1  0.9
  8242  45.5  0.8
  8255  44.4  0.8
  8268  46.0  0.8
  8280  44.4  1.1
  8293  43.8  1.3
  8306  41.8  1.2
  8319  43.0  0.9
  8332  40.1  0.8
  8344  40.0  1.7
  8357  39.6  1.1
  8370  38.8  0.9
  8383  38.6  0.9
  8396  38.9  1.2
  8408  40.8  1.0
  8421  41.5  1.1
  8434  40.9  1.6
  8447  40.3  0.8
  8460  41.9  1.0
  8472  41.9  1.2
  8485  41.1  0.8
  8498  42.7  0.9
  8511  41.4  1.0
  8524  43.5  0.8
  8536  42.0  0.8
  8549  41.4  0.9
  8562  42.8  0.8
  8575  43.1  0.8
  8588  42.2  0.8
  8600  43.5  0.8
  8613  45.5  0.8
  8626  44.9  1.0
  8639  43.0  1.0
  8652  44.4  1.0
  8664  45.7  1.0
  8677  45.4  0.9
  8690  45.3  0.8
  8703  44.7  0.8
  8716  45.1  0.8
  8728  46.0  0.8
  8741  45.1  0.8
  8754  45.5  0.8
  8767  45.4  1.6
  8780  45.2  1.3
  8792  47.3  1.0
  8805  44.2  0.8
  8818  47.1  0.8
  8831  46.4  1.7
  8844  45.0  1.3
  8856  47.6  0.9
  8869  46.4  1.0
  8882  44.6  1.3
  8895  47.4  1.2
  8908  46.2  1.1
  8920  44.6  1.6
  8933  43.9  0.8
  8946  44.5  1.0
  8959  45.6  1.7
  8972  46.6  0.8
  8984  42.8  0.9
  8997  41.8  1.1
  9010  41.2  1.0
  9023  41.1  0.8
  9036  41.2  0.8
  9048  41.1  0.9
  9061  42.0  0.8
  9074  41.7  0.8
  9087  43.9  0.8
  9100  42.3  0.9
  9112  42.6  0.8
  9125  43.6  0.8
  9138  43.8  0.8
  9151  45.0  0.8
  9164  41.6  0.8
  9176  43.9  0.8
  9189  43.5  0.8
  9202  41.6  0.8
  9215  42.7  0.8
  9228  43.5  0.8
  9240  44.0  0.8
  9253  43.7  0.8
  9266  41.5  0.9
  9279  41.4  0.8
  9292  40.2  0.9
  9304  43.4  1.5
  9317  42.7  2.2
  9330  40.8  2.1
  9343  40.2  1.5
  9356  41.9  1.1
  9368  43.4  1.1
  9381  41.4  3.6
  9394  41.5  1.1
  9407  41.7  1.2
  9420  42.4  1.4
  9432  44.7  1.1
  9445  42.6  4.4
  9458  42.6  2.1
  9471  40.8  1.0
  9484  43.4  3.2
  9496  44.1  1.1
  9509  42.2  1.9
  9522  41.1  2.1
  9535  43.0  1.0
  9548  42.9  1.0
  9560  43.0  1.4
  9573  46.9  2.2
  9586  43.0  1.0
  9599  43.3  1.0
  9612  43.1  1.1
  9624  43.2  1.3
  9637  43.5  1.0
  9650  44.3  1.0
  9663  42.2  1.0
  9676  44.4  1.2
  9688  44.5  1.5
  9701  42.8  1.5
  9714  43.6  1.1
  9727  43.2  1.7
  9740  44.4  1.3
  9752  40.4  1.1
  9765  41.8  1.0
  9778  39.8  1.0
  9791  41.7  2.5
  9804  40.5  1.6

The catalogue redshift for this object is 0.17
